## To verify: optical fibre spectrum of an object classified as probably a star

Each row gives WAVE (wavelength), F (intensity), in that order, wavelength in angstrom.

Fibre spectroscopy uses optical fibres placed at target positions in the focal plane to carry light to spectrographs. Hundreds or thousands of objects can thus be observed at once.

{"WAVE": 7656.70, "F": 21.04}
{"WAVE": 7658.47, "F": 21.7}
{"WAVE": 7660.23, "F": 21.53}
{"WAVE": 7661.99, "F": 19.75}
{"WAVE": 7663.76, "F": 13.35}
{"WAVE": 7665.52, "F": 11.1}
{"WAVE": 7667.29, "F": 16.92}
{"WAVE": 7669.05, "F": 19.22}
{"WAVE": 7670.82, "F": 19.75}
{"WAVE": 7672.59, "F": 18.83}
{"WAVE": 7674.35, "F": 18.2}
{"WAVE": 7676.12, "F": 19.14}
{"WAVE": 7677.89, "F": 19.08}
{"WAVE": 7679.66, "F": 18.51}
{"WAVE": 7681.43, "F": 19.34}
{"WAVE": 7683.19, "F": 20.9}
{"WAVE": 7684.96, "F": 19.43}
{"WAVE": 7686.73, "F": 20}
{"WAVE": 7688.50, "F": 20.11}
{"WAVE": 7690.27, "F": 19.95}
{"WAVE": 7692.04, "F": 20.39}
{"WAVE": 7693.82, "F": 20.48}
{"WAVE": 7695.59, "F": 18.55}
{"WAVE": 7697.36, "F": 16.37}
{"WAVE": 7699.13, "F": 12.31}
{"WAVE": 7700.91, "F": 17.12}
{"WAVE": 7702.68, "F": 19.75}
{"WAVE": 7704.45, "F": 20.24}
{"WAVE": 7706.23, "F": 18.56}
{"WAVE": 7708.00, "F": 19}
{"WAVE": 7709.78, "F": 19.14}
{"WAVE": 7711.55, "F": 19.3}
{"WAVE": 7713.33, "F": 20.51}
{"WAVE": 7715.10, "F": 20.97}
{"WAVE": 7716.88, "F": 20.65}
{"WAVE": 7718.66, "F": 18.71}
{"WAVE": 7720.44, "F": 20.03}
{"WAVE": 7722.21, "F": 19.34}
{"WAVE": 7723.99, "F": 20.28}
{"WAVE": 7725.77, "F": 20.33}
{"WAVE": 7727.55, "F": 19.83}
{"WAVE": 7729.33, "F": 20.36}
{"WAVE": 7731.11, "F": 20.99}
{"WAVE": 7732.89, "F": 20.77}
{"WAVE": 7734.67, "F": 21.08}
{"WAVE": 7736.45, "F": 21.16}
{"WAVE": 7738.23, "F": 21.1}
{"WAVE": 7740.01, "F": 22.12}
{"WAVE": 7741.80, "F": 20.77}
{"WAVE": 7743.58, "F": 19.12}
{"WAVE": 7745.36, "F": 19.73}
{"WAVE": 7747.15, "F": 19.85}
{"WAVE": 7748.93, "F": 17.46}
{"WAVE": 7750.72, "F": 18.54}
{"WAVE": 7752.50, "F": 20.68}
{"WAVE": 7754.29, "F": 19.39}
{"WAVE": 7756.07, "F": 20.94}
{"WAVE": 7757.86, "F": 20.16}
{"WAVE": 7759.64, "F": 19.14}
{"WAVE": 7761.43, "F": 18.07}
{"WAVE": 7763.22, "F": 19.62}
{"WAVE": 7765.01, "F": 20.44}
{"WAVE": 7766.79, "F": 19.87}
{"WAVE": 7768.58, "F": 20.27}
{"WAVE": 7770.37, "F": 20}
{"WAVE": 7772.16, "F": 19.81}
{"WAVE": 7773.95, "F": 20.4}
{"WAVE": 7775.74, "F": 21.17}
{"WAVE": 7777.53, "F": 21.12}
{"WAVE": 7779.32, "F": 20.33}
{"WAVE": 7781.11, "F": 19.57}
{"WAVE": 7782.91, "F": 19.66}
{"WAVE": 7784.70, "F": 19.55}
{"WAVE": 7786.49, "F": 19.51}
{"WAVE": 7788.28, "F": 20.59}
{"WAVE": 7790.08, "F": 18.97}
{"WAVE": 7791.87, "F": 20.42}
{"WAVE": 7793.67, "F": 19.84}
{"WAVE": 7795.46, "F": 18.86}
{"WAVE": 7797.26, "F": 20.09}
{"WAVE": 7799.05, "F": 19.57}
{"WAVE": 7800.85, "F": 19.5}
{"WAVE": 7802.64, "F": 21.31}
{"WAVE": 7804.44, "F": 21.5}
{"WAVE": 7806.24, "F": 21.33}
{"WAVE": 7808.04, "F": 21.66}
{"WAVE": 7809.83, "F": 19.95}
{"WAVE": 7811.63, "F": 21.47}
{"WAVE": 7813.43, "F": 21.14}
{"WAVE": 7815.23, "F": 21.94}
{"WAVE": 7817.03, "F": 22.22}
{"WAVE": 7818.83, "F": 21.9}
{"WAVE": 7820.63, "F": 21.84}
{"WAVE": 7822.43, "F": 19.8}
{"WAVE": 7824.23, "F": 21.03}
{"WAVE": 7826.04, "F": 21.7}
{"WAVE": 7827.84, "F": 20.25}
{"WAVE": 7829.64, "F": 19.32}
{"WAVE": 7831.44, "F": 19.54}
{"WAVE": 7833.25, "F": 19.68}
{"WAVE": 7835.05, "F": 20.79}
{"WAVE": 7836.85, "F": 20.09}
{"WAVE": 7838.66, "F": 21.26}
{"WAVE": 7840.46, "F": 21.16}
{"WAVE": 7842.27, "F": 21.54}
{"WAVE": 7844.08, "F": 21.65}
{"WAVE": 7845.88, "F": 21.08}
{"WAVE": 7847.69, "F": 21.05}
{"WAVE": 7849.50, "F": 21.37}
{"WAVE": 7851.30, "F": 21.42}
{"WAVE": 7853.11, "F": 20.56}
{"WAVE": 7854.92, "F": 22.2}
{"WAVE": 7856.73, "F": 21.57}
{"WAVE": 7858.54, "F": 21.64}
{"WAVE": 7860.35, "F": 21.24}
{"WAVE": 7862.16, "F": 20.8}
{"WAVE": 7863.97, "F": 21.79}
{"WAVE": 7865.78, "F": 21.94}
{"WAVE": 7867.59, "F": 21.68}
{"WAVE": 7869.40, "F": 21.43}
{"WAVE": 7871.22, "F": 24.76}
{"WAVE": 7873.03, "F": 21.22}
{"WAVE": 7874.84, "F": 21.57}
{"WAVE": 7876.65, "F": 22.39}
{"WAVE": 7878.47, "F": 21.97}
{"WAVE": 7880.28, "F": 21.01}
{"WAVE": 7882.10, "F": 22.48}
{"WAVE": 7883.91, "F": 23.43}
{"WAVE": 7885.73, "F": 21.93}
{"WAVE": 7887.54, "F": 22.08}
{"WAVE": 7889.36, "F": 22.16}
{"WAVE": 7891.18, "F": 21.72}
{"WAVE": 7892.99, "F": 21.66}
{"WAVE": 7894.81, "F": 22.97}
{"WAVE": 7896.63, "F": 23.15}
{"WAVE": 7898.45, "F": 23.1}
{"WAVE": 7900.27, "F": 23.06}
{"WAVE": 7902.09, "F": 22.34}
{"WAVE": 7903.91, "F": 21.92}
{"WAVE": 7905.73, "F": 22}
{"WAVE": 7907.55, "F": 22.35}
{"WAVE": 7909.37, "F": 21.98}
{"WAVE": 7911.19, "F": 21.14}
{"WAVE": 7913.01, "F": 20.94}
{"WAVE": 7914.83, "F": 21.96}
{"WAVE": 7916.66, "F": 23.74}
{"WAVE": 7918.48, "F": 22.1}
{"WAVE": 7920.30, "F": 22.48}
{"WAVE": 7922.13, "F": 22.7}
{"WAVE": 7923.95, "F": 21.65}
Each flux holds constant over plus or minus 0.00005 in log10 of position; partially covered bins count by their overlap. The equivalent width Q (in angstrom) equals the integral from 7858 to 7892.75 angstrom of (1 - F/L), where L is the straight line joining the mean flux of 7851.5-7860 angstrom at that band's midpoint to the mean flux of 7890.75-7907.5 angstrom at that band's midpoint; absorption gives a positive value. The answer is -0.08 angstrom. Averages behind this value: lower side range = 21.5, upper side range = 22.5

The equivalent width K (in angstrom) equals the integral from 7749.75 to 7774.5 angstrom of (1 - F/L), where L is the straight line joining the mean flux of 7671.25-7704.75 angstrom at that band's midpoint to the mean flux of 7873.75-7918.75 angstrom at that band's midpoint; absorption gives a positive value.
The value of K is 0.3 angstrom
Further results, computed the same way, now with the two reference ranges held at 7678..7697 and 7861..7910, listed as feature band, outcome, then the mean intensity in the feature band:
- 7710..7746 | -0.31 angstrom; 20.3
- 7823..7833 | 0.53 angstrom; 20.3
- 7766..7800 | 1.44 angstrom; 20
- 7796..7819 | 0.22 angstrom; 21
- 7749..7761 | 0.54 angstrom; 19.6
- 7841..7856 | 0.24 angstrom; 21.3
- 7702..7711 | 0.25 angstrom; 19.3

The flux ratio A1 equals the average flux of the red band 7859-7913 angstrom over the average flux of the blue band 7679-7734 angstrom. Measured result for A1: 1.14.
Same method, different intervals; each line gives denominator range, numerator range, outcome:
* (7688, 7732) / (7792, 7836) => 1.07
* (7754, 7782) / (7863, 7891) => 1.10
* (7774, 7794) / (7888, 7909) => 1.11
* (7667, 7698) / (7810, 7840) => 1.08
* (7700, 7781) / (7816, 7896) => 1.08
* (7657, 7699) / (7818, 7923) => 1.16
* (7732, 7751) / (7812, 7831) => 1.04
